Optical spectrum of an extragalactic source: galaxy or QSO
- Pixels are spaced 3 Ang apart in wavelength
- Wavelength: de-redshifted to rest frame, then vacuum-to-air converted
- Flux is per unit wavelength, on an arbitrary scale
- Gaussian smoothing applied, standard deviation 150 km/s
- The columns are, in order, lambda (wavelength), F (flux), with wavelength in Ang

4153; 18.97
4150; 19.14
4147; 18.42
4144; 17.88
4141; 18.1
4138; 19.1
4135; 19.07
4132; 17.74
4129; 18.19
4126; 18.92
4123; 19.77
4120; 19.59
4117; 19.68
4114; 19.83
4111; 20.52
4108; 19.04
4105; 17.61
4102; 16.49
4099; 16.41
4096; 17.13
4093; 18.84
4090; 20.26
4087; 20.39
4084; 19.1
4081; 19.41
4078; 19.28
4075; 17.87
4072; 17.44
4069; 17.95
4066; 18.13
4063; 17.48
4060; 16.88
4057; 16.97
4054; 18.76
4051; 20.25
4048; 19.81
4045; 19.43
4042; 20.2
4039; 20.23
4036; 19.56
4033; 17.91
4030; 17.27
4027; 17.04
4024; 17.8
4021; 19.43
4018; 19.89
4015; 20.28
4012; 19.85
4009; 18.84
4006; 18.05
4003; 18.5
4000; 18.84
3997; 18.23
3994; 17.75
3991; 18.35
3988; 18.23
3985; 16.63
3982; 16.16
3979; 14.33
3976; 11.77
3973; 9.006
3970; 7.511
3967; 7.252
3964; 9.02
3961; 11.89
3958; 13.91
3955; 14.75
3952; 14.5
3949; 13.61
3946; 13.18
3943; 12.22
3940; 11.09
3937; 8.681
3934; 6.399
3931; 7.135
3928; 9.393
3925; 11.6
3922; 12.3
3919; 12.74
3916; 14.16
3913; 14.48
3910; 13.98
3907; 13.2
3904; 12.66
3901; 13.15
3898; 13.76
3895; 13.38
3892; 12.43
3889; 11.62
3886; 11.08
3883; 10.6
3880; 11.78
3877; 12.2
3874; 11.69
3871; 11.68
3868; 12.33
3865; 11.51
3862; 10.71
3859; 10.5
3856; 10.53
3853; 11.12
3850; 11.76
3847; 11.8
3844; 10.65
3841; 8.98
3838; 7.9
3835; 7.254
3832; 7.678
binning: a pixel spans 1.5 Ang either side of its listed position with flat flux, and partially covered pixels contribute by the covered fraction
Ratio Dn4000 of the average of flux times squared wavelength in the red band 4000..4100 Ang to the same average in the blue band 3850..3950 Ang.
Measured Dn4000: 1.72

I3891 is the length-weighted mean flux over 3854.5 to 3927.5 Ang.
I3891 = 12.2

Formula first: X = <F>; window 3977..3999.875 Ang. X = 17.1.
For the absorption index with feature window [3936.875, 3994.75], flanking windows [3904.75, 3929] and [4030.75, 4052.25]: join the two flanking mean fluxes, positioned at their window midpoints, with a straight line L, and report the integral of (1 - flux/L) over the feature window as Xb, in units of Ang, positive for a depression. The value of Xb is 9.2 Ang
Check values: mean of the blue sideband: 12.8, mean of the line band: 13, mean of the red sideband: 19.5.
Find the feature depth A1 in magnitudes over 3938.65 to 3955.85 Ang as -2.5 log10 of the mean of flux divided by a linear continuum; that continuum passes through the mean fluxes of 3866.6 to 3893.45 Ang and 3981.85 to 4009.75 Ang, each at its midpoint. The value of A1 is 0.17 mag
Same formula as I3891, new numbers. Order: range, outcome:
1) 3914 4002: 12.8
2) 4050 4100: 18.4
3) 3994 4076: 18.6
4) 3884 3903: 12.5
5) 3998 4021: 19.2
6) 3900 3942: 11.5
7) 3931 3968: 11.3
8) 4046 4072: 18.3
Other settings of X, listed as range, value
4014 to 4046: 19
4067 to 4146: 18.7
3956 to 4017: 15.3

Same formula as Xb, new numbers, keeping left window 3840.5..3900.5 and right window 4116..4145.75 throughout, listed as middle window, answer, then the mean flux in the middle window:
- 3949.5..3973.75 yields 5.0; 11.1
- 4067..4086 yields -1.4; 18.5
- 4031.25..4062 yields -4.7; 19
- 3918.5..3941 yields 5.8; 9.77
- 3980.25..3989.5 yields -1.4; 16.9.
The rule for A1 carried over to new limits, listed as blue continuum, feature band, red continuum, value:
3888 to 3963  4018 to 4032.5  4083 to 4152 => -0.160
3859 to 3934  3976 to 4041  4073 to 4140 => -0.162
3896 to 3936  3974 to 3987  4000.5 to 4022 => 0.157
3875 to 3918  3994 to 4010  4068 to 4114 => -0.159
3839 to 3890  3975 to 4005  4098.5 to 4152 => -0.149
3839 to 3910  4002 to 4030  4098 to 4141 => -0.190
